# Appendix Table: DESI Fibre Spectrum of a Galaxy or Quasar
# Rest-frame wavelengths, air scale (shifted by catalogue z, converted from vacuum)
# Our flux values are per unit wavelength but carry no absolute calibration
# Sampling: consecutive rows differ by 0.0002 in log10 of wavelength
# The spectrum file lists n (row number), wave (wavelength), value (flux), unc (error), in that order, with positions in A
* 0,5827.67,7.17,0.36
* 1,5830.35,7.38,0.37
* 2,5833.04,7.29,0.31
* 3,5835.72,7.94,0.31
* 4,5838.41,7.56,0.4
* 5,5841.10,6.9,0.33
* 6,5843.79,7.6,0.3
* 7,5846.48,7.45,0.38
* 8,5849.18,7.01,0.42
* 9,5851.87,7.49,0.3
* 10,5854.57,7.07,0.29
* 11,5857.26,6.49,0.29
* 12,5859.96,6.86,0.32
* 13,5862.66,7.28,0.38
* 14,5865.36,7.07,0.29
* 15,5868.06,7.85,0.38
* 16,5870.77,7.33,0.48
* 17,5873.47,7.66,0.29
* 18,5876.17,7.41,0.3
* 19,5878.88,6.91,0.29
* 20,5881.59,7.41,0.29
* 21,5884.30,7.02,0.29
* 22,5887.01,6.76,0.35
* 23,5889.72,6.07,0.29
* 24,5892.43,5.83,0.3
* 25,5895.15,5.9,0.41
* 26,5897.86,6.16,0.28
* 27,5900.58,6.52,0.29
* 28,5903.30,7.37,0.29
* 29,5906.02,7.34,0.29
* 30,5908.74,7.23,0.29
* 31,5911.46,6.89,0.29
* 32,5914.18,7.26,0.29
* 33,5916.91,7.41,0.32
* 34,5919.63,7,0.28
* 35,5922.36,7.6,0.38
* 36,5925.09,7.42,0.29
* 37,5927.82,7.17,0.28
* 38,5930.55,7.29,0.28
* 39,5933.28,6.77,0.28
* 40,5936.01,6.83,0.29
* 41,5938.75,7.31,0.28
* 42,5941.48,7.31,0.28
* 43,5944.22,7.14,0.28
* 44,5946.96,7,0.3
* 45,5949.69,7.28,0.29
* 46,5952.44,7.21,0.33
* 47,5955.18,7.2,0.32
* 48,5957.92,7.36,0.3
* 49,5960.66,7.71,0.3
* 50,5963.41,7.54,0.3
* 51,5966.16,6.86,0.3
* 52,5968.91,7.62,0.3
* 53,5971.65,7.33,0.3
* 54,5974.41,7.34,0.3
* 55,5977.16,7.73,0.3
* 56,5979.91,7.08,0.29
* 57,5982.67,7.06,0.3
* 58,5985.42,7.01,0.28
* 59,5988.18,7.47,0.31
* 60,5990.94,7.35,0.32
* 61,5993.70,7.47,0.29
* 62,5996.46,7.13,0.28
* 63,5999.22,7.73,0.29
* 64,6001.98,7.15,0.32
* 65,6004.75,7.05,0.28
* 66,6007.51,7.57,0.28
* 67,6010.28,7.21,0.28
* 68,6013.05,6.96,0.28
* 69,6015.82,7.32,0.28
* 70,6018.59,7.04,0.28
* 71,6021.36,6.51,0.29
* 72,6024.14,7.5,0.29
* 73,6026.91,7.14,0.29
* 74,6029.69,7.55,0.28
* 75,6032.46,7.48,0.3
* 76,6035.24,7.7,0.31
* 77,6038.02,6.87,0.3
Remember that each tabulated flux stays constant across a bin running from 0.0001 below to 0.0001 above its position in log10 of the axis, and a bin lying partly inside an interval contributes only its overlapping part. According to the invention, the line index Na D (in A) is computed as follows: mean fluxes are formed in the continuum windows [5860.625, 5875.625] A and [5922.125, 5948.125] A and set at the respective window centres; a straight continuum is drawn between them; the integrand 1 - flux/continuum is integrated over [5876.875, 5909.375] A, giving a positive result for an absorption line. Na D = 2.70 A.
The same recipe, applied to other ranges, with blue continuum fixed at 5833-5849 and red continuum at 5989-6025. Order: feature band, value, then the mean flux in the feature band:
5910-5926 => 0.2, 7.26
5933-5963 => 0.3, 7.22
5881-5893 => 1.2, 6.62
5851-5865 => 0.7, 7.02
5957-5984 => -0.3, 7.36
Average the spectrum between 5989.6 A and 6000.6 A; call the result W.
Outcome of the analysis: 7.42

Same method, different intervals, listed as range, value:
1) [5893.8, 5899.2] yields 6.04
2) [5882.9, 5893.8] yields 6.42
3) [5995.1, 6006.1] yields 7.27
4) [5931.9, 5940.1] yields 6.97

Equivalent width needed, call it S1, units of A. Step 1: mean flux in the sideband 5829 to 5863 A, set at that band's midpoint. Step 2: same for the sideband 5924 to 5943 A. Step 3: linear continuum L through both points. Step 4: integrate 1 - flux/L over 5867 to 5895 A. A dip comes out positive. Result 1.0 A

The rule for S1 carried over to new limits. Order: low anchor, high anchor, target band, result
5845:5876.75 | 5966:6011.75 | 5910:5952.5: 0.61 A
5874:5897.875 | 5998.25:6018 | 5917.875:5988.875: -2.61 A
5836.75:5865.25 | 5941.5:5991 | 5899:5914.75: 0.33 A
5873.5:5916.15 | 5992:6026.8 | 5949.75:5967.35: -0.66 A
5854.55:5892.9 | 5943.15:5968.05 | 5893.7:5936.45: 0.81 A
